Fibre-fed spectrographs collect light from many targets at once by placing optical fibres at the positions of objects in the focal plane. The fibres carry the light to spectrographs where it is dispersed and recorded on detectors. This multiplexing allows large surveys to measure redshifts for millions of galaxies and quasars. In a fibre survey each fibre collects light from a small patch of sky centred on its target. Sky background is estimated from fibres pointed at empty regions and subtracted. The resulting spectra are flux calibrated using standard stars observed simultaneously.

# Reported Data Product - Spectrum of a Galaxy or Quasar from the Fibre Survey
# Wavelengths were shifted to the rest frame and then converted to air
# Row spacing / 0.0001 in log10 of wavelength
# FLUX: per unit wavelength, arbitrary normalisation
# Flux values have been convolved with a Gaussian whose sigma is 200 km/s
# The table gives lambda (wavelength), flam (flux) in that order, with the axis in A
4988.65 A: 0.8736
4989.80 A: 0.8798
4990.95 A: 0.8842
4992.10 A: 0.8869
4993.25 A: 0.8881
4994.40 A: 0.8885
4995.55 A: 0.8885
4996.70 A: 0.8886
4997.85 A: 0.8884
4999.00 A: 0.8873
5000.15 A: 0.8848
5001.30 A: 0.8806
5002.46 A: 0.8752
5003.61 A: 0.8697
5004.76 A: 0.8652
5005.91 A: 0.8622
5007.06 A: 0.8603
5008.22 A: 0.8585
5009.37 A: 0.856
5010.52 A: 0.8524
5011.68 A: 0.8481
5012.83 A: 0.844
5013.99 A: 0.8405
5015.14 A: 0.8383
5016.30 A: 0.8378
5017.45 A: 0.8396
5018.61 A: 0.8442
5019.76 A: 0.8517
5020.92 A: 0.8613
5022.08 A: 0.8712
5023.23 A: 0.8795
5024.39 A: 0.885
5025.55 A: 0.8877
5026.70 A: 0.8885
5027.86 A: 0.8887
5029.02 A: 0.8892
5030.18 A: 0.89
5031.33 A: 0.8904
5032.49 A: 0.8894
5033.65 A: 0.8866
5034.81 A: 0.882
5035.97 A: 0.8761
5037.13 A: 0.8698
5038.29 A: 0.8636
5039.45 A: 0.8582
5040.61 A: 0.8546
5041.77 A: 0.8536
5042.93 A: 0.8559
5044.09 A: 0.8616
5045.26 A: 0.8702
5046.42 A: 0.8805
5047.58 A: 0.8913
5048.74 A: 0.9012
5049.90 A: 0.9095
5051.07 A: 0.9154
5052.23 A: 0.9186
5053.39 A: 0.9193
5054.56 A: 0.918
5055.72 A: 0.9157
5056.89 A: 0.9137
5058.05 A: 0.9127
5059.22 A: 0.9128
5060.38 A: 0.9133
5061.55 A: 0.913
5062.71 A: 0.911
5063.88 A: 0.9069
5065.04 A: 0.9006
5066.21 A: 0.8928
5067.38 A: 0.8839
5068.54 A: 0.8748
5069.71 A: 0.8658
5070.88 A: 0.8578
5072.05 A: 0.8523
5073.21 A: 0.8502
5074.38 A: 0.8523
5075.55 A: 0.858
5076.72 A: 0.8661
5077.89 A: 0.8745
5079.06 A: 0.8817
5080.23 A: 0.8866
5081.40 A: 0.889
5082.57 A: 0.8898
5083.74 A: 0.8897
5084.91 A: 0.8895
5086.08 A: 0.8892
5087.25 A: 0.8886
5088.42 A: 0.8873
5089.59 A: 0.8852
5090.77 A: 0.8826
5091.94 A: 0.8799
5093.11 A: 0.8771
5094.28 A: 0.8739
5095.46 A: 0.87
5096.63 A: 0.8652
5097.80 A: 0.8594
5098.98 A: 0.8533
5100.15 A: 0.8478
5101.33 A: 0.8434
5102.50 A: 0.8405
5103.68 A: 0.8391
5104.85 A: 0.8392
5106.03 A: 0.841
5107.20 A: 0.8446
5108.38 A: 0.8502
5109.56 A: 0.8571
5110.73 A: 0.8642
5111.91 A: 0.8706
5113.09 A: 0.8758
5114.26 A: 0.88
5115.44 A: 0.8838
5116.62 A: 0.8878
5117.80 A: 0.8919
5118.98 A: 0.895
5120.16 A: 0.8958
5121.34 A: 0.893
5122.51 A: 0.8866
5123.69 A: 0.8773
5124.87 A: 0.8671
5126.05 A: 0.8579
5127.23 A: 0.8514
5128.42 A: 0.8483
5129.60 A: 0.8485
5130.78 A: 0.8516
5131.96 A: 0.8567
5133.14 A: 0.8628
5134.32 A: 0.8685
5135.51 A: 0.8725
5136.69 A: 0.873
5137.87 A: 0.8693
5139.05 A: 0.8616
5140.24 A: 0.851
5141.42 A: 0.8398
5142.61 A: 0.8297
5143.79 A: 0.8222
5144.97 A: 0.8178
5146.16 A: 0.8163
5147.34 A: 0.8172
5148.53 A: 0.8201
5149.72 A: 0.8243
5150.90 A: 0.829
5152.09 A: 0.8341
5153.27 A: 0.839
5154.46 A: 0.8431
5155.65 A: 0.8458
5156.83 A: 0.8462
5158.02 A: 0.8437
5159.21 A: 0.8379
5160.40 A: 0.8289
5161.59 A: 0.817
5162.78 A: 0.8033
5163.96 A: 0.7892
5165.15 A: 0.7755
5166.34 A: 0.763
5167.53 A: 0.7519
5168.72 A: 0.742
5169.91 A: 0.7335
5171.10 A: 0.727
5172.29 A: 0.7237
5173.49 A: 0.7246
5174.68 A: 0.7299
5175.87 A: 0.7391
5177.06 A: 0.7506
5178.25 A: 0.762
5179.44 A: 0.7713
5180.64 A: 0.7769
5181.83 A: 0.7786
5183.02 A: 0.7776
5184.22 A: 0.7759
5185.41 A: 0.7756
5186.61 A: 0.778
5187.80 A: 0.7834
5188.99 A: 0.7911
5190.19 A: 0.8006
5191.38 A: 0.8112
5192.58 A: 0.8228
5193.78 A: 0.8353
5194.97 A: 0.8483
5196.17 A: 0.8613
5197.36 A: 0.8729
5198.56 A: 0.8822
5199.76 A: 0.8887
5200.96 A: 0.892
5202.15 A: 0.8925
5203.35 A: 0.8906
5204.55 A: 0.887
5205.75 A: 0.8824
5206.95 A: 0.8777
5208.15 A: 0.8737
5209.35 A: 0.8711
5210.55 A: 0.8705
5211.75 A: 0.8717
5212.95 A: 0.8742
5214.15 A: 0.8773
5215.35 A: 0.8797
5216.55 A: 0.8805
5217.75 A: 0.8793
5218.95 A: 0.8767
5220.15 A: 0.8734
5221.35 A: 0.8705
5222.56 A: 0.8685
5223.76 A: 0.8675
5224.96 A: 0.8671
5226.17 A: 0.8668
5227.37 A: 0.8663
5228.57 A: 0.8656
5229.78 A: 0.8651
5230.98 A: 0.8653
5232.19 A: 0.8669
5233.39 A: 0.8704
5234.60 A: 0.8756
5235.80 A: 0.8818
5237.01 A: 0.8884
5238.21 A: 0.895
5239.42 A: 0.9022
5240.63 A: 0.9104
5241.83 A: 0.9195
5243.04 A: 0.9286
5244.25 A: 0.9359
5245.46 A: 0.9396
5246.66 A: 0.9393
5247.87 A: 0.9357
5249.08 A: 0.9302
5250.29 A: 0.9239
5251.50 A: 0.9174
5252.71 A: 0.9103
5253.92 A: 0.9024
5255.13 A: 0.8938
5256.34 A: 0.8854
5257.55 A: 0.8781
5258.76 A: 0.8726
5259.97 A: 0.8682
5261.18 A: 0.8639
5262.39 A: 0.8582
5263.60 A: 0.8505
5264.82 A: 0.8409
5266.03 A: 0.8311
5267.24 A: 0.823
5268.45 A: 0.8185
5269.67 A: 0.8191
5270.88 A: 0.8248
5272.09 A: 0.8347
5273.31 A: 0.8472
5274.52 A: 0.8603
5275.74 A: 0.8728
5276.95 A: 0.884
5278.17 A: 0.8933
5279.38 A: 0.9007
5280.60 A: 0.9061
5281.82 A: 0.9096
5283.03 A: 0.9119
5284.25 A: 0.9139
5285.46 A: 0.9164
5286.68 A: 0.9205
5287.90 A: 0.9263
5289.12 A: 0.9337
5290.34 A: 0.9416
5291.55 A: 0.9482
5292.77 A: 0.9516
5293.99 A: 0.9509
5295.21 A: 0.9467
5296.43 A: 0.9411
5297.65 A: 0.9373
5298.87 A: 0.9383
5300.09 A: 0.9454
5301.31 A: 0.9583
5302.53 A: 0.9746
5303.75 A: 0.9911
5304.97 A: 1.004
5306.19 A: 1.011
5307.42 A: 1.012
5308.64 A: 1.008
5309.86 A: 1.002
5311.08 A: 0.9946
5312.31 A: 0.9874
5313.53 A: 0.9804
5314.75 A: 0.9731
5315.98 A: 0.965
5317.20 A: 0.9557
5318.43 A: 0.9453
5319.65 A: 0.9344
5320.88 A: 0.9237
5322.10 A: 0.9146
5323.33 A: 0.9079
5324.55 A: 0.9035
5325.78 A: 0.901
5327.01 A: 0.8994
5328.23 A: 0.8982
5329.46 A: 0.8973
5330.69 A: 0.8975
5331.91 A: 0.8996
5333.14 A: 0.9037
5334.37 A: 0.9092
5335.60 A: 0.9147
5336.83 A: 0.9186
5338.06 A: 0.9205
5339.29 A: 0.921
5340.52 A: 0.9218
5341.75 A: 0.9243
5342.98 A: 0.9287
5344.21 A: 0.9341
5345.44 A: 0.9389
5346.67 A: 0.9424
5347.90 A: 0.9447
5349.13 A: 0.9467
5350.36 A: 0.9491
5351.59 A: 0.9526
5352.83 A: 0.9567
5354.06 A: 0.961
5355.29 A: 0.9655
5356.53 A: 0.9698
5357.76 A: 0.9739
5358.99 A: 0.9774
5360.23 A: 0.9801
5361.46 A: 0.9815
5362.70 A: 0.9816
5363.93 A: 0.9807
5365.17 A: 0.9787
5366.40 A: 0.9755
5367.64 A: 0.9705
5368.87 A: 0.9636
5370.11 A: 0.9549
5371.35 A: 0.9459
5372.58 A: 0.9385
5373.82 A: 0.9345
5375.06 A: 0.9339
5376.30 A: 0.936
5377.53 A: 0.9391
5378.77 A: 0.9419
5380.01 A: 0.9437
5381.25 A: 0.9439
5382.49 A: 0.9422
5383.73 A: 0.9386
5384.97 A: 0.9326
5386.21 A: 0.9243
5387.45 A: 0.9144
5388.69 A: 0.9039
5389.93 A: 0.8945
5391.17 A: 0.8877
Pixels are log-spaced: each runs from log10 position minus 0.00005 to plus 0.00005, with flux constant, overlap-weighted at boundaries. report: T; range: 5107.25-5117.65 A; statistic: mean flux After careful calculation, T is 0.87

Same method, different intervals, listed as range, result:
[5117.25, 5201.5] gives 0.822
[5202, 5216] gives 0.878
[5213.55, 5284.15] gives 0.881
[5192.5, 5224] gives 0.874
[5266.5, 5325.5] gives 0.928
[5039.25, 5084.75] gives 0.887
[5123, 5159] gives 0.846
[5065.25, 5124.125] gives 0.872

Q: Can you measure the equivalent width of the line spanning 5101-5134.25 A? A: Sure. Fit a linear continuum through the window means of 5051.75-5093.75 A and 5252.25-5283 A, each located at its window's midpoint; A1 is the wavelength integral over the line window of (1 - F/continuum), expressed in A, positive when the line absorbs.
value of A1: 0.72 A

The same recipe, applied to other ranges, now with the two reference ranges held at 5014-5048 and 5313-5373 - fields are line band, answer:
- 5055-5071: -0.4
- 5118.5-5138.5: 0.5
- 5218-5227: 0.4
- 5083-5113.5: 0.7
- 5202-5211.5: 0.3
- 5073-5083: 0.1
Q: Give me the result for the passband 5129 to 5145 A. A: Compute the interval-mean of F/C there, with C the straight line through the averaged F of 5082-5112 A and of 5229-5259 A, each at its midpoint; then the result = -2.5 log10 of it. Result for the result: 0.03 mag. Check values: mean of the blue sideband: 0.866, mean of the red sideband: 0.901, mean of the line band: 0.853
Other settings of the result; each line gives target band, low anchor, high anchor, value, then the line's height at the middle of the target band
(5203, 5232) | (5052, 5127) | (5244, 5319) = 0.04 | 0.905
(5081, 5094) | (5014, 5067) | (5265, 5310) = 0.01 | 0.891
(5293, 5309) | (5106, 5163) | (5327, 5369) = -0.05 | 0.923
